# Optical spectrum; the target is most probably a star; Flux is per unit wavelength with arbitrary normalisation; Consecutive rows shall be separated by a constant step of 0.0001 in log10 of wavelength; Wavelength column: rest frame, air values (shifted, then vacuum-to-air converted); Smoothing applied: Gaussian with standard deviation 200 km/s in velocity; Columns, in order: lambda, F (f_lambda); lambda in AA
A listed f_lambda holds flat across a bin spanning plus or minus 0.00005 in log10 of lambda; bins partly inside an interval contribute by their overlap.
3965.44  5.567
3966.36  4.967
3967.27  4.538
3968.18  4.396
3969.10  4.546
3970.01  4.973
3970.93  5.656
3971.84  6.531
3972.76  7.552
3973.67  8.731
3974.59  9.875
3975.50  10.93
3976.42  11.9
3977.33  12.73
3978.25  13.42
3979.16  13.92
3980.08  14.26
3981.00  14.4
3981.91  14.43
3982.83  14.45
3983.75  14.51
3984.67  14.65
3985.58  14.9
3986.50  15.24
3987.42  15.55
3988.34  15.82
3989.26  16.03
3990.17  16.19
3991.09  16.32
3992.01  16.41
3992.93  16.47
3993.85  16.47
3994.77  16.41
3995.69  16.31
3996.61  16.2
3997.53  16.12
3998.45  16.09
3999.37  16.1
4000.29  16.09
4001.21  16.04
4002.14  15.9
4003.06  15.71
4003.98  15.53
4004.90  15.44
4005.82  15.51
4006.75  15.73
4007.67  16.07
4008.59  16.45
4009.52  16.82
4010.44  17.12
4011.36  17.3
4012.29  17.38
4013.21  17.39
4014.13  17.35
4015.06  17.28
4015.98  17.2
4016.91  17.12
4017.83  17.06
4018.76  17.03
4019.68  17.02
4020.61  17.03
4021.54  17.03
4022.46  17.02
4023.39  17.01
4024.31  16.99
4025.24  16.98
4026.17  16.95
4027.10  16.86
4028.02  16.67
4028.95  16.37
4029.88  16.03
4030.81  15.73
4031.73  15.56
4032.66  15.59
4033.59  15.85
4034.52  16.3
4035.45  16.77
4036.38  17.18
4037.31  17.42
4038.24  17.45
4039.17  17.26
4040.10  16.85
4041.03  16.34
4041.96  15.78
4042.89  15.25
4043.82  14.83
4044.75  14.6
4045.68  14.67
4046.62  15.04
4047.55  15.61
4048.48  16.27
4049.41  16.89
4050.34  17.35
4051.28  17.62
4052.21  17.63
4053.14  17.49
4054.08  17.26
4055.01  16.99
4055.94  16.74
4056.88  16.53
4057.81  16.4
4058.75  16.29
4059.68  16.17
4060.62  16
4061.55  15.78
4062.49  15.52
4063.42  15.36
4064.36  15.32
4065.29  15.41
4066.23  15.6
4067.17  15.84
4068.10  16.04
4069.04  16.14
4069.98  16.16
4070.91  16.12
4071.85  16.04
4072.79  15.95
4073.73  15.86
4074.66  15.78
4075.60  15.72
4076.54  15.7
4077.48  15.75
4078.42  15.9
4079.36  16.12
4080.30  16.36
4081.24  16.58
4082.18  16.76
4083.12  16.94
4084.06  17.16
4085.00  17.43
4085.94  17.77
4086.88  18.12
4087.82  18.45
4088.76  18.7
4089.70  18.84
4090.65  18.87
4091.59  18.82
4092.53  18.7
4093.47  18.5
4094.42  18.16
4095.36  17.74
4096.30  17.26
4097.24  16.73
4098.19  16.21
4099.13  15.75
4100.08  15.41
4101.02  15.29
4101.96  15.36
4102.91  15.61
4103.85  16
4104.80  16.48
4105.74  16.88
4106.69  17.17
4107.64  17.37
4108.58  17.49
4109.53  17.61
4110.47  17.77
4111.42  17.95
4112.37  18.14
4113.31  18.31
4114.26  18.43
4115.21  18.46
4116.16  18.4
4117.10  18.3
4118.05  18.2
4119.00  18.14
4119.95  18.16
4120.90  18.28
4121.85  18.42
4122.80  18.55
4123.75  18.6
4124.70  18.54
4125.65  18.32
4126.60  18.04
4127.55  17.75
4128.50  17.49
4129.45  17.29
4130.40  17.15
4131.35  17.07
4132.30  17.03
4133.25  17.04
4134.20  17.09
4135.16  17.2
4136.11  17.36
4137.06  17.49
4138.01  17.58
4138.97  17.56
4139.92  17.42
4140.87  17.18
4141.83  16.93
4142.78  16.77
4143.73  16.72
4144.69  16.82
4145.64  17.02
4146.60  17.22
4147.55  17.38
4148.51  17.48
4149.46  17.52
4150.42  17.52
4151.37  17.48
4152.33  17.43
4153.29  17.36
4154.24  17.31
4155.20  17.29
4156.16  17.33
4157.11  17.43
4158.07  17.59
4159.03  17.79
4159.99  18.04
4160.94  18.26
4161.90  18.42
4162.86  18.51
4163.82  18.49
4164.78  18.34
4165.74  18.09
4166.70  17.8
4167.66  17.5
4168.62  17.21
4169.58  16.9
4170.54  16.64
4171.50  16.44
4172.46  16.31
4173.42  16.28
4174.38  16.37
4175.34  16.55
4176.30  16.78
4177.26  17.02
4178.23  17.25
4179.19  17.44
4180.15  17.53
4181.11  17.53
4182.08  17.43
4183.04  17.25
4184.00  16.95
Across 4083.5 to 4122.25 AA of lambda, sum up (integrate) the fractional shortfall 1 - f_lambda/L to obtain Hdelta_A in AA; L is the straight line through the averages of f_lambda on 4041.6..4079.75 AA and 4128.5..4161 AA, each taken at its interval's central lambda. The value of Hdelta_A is -2.08 AA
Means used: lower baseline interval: 16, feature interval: 17.6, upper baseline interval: 17.3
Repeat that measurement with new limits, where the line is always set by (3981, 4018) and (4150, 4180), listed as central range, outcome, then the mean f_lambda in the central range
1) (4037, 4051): 0.29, 16.1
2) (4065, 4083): 0.72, 16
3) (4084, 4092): -0.71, 18.3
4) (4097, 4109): 0.45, 16.3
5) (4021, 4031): -0.25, 16.7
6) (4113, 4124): -0.85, 18.3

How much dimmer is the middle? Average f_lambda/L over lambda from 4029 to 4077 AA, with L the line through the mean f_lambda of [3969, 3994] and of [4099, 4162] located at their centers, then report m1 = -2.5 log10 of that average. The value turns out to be -0.08 mag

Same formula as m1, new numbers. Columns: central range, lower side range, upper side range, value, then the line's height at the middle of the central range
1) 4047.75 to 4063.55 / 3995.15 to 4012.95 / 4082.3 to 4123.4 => 0.02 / 16.9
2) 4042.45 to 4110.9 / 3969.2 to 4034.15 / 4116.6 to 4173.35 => -0.01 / 16.4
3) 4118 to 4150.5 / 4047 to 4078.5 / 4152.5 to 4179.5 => -0.03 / 17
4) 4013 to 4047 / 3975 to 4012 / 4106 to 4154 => -0.03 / 16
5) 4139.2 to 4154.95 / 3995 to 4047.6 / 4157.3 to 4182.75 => 0.00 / 17.2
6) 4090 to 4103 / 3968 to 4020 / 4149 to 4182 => -0.06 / 16.2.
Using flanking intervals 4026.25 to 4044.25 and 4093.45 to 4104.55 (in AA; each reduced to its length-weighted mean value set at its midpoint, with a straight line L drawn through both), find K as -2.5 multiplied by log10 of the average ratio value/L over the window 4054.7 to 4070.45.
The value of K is 0.02 mag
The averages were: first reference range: 16.3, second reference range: 16.4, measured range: 16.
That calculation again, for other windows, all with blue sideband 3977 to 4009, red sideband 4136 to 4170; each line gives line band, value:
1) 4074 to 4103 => -0.02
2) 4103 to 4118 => -0.04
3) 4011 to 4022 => -0.09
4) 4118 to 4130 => -0.06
